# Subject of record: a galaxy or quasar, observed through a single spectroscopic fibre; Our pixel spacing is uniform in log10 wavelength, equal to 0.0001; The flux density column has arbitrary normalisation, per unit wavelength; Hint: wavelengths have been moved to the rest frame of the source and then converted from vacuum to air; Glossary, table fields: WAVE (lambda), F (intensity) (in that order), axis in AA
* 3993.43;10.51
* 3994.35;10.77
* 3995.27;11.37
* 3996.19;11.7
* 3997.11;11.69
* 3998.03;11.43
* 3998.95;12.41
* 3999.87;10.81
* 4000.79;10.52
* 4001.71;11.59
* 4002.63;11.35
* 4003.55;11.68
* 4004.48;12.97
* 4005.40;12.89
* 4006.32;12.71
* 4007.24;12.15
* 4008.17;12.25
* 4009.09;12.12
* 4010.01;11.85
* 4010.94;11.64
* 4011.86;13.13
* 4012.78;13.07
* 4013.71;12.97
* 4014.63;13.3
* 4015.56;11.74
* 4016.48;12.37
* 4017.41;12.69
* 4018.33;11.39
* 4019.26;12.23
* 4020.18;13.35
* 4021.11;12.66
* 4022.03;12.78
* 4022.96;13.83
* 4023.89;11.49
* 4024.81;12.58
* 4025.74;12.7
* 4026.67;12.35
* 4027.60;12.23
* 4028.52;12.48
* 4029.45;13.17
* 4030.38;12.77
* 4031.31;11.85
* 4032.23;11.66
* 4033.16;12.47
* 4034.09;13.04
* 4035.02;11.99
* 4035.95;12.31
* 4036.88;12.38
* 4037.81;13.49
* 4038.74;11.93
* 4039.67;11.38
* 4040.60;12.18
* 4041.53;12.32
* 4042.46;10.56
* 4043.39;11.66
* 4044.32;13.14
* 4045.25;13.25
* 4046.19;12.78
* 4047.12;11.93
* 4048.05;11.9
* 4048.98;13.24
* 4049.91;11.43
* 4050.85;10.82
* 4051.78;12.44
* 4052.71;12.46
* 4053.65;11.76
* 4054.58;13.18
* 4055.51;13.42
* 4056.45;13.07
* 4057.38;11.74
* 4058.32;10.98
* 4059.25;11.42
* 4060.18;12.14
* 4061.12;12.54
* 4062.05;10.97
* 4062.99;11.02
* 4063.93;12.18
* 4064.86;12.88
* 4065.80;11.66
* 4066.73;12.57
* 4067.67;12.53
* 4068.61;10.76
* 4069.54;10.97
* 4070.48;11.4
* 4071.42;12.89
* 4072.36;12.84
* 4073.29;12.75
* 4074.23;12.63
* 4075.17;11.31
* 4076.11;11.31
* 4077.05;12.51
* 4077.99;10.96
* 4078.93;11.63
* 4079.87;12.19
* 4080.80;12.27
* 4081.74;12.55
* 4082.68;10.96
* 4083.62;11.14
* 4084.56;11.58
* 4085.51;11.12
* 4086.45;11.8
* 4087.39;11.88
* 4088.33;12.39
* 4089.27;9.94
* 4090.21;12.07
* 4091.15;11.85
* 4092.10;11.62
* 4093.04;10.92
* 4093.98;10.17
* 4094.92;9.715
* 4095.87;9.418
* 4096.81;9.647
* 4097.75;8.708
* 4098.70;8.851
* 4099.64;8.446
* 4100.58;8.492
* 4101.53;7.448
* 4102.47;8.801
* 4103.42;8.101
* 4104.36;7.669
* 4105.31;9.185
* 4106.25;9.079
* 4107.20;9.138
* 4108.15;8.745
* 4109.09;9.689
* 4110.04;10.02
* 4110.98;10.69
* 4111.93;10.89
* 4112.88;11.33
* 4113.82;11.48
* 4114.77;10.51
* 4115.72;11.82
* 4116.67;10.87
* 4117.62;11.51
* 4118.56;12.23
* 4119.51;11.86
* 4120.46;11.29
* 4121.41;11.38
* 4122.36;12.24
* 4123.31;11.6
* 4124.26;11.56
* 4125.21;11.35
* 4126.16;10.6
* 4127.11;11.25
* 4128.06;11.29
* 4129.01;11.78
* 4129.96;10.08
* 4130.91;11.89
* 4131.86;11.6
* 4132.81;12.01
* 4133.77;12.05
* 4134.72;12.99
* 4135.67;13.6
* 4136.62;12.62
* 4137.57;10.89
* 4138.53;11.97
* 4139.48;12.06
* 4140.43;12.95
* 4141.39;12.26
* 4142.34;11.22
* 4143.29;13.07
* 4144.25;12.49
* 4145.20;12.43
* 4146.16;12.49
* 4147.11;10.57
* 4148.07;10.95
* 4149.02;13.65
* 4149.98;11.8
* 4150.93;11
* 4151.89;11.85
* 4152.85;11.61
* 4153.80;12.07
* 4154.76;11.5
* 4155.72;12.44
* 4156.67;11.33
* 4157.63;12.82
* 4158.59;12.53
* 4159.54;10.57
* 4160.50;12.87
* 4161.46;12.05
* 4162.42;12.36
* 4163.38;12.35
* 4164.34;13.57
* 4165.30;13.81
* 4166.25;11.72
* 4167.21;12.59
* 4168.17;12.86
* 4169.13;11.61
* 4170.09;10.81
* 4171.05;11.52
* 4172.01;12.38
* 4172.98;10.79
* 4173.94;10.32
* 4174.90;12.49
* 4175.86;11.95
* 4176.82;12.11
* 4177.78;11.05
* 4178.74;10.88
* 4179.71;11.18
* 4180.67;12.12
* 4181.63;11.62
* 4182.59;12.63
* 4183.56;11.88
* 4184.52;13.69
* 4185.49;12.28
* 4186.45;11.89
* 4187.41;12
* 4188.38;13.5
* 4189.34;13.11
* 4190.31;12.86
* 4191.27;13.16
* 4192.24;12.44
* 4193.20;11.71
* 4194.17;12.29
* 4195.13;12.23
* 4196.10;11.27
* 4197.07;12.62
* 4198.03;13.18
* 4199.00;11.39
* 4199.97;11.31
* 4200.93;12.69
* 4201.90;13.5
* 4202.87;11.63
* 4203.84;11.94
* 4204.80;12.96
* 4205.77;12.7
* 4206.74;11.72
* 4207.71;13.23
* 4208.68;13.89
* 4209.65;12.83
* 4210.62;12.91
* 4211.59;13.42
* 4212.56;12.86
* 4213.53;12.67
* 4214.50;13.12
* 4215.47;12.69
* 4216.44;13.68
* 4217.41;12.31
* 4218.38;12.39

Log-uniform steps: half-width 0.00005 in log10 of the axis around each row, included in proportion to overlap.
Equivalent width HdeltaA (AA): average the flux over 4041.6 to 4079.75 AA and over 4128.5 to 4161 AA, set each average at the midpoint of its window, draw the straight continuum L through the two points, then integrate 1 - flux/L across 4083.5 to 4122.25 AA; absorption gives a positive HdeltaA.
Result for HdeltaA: 5.4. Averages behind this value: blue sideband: 12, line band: 10.3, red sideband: 12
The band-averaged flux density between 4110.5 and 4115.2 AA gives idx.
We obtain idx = 11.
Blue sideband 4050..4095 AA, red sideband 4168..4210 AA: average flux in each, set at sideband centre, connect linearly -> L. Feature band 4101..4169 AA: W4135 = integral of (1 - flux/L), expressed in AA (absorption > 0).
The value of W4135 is 3.2 AA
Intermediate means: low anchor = 11.8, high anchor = 12.2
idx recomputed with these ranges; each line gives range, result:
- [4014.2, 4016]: 12.5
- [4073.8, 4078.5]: 11.7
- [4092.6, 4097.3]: 9.97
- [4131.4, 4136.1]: 12.4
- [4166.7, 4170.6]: 12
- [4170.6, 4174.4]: 11.2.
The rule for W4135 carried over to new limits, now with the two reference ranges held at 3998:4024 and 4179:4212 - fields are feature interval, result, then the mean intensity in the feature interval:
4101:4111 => 2.8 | 8.88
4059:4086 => 1.1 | 11.9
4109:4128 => 1.7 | 11.2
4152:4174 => 0.7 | 12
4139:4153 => 0.4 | 12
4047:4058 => 0.0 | 12.3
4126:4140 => 0.7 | 11.8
